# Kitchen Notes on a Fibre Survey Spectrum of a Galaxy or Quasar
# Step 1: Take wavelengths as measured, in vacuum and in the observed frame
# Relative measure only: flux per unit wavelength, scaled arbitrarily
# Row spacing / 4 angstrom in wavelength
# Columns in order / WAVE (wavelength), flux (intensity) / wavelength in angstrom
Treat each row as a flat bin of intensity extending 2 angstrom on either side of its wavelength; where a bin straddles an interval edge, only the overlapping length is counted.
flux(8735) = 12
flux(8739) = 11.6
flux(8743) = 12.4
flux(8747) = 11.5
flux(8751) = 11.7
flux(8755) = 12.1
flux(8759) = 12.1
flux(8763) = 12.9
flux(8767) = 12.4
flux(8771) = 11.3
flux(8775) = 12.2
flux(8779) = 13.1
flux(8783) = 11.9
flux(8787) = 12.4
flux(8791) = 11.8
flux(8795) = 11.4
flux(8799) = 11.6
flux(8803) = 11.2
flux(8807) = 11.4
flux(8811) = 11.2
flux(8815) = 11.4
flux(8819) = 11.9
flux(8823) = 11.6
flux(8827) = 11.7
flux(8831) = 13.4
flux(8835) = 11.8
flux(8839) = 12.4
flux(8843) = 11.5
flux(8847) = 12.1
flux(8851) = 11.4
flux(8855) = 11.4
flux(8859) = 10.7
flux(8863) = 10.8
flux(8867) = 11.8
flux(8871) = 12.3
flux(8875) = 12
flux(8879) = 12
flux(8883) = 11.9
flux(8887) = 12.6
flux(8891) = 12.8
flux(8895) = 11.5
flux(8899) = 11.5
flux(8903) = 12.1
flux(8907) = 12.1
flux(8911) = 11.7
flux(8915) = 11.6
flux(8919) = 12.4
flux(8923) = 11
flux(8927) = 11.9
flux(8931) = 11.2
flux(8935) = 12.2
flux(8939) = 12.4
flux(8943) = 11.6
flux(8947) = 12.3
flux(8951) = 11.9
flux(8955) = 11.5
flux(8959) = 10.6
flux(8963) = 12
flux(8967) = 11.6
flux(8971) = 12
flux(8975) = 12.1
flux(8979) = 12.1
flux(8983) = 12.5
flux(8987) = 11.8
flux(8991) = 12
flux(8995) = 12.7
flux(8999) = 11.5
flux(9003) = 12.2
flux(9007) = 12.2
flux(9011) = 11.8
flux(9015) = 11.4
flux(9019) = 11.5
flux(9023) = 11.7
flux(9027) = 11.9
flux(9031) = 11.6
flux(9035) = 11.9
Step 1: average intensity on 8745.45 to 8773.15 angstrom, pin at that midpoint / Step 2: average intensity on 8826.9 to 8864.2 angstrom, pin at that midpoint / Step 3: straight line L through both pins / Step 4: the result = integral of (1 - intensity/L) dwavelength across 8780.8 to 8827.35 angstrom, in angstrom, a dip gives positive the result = 0.9 angstrom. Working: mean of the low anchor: 12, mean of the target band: 11.6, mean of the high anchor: 11.7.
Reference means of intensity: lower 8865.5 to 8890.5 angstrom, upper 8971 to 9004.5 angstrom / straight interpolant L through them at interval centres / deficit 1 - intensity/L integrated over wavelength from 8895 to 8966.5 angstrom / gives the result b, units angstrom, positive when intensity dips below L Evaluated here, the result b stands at 2.2 angstrom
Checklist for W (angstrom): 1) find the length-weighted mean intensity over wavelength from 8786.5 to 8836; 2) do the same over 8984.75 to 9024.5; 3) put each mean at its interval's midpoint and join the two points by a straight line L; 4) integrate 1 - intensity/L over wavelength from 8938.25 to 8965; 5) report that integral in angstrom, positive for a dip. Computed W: 0.3 angstrom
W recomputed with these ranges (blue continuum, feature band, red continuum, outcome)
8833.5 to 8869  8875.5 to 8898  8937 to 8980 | -0.9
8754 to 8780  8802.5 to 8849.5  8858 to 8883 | 0.4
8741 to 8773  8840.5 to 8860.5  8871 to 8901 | 1.0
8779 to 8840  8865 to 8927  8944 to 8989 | -0.6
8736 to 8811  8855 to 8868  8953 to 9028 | 0.9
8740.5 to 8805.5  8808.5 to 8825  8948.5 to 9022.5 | 0.6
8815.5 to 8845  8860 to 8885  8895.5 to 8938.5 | 0.3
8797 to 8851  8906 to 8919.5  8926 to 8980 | -0.1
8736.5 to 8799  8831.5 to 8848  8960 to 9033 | -0.1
